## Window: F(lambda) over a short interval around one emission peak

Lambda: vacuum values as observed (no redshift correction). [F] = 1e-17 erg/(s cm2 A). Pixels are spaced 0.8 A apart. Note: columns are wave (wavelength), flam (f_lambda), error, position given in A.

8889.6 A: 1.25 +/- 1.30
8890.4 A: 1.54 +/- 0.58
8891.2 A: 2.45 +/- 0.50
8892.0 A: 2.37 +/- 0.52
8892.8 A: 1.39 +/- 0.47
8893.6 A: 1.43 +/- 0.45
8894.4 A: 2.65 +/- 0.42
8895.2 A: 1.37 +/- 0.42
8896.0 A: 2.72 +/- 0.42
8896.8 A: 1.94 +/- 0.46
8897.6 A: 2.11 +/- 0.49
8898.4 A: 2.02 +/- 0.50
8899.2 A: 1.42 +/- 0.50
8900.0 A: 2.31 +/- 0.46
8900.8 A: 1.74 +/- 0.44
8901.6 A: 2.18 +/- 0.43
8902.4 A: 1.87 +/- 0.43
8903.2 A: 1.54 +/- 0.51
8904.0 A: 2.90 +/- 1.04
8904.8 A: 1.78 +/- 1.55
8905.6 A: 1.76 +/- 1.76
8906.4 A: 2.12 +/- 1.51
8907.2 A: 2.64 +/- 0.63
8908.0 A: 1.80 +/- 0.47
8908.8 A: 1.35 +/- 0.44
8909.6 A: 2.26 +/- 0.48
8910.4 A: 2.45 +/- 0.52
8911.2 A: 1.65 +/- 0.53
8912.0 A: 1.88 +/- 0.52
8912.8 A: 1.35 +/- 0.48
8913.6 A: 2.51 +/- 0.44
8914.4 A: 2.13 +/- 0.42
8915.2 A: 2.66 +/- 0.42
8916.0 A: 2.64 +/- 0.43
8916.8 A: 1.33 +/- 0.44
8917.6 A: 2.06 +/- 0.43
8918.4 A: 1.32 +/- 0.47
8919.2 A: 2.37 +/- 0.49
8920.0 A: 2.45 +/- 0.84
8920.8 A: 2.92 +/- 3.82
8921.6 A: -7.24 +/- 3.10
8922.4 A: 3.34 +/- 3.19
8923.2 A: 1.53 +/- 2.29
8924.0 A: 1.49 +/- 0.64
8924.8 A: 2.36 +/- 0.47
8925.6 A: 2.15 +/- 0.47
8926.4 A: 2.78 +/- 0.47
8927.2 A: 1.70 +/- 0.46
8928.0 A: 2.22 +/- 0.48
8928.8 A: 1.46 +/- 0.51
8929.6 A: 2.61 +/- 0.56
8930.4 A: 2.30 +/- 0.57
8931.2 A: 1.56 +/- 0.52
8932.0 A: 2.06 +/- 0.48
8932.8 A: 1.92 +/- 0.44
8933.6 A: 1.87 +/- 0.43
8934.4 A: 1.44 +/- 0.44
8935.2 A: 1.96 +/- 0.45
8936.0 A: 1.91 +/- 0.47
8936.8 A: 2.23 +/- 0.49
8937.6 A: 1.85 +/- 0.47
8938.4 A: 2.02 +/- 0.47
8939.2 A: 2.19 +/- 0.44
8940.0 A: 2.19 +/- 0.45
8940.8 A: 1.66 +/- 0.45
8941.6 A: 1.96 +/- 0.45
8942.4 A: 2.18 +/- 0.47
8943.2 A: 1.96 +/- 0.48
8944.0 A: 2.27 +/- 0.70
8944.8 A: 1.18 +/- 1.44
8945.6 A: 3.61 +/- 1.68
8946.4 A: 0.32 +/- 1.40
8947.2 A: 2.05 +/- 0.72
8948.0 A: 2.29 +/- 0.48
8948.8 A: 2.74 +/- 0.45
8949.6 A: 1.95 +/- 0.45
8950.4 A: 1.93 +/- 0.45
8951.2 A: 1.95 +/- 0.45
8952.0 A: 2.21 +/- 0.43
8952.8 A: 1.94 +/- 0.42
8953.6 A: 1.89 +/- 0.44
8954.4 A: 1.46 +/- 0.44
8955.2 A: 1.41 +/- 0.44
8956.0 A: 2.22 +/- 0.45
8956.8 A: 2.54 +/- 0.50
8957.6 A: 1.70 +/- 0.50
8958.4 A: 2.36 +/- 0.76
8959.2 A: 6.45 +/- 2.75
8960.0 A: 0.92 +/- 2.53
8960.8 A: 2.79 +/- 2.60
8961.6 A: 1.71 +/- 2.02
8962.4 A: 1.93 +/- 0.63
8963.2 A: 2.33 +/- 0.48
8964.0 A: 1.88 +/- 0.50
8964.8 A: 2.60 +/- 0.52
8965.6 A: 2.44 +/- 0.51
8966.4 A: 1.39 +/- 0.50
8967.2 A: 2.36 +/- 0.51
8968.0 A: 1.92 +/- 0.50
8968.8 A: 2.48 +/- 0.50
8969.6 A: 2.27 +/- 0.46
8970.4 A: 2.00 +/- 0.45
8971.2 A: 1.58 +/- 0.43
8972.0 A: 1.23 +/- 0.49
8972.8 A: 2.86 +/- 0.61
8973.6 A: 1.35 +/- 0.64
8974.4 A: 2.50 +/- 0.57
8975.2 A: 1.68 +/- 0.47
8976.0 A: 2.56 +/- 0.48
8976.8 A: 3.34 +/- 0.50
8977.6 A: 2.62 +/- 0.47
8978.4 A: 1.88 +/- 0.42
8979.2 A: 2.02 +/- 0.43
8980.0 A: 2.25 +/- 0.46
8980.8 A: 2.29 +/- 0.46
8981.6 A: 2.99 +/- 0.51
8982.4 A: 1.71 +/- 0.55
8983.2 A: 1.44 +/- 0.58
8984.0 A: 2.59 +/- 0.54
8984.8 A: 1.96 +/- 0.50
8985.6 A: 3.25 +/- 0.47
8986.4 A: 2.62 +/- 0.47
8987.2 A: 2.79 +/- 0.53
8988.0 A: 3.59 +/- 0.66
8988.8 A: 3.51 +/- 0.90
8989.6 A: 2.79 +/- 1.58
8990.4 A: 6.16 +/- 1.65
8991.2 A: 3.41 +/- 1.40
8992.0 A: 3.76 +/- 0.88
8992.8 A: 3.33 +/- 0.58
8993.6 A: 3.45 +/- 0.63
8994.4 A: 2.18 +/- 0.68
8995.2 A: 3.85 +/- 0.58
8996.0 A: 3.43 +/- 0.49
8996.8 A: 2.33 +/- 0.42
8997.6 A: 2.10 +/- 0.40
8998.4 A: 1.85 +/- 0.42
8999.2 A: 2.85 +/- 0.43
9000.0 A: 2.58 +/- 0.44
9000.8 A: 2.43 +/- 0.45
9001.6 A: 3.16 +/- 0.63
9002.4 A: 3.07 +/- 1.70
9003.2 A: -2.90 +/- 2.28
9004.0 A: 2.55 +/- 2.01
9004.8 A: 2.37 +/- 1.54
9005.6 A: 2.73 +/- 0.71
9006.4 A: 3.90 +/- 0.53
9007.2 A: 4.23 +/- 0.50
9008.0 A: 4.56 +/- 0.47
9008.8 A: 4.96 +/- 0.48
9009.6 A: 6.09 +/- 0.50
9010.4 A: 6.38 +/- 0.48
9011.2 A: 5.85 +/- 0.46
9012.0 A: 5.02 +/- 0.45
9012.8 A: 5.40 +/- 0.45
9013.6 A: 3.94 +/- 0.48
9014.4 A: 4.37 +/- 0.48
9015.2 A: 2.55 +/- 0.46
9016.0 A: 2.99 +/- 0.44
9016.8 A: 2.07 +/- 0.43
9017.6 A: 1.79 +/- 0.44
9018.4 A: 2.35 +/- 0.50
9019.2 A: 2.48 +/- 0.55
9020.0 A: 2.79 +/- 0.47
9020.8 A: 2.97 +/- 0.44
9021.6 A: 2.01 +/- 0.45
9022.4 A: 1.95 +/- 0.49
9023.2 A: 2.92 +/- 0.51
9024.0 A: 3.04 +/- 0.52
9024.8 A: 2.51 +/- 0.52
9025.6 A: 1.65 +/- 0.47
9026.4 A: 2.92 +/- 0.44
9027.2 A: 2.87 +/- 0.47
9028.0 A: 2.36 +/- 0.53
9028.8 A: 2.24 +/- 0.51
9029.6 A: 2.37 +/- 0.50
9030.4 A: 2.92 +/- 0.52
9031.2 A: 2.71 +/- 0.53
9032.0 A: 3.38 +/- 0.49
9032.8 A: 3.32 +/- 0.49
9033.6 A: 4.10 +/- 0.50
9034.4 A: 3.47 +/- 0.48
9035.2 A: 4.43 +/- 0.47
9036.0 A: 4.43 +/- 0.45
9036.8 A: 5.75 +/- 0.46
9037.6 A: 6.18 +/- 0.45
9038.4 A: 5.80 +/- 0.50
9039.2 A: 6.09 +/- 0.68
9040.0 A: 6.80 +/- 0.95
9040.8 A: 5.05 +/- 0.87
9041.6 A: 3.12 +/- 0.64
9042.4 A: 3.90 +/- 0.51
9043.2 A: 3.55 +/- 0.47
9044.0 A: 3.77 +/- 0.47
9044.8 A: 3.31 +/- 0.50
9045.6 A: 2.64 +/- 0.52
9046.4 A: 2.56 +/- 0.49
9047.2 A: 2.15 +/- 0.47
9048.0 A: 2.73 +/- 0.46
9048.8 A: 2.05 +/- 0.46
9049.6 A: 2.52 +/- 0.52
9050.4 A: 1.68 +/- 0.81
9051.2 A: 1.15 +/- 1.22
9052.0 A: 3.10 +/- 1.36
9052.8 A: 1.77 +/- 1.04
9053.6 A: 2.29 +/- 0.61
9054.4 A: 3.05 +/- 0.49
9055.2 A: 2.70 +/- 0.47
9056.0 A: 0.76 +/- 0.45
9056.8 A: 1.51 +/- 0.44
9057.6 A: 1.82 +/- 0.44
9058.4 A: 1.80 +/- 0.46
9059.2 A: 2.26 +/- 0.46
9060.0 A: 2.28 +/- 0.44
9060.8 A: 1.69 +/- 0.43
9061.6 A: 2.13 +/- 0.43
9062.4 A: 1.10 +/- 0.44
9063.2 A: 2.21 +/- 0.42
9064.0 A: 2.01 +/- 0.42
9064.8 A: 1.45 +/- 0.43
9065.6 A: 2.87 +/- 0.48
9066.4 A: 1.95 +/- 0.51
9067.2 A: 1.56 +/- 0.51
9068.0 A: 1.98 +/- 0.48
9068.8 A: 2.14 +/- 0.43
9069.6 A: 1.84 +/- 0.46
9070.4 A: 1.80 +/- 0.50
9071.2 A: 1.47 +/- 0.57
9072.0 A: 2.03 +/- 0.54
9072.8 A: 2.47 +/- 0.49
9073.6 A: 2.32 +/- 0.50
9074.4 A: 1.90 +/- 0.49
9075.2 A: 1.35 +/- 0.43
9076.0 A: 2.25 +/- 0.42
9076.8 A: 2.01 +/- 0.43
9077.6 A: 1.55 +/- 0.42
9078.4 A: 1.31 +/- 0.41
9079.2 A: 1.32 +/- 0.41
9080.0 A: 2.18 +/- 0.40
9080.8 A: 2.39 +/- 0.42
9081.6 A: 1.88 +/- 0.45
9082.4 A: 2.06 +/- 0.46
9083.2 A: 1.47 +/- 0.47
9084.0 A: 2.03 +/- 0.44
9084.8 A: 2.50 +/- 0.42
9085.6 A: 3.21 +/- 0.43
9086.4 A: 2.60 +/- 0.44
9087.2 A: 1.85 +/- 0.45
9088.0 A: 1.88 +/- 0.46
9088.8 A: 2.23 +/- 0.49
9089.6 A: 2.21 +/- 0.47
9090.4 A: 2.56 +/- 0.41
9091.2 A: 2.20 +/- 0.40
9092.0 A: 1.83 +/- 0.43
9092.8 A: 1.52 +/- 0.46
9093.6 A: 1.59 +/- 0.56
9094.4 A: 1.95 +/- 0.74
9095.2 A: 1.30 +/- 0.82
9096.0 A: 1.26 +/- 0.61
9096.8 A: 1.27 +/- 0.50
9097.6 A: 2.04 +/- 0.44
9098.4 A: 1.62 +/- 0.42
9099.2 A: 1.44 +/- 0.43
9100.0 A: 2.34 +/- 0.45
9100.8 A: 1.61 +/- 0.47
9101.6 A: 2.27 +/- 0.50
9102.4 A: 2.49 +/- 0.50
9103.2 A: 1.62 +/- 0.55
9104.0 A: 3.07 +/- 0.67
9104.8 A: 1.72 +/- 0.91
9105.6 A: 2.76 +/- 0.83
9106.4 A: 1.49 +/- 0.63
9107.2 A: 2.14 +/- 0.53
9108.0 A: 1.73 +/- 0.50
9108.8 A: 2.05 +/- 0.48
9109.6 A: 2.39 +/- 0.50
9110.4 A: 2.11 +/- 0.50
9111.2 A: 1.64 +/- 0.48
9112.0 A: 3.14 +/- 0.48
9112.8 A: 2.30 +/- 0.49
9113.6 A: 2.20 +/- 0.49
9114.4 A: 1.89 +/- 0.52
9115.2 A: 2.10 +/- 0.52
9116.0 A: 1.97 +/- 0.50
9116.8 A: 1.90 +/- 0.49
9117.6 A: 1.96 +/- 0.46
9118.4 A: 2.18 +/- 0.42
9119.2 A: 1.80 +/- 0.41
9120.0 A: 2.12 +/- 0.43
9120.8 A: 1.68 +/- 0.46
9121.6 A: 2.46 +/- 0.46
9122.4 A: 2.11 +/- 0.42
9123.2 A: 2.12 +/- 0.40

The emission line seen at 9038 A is [N II] 6583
